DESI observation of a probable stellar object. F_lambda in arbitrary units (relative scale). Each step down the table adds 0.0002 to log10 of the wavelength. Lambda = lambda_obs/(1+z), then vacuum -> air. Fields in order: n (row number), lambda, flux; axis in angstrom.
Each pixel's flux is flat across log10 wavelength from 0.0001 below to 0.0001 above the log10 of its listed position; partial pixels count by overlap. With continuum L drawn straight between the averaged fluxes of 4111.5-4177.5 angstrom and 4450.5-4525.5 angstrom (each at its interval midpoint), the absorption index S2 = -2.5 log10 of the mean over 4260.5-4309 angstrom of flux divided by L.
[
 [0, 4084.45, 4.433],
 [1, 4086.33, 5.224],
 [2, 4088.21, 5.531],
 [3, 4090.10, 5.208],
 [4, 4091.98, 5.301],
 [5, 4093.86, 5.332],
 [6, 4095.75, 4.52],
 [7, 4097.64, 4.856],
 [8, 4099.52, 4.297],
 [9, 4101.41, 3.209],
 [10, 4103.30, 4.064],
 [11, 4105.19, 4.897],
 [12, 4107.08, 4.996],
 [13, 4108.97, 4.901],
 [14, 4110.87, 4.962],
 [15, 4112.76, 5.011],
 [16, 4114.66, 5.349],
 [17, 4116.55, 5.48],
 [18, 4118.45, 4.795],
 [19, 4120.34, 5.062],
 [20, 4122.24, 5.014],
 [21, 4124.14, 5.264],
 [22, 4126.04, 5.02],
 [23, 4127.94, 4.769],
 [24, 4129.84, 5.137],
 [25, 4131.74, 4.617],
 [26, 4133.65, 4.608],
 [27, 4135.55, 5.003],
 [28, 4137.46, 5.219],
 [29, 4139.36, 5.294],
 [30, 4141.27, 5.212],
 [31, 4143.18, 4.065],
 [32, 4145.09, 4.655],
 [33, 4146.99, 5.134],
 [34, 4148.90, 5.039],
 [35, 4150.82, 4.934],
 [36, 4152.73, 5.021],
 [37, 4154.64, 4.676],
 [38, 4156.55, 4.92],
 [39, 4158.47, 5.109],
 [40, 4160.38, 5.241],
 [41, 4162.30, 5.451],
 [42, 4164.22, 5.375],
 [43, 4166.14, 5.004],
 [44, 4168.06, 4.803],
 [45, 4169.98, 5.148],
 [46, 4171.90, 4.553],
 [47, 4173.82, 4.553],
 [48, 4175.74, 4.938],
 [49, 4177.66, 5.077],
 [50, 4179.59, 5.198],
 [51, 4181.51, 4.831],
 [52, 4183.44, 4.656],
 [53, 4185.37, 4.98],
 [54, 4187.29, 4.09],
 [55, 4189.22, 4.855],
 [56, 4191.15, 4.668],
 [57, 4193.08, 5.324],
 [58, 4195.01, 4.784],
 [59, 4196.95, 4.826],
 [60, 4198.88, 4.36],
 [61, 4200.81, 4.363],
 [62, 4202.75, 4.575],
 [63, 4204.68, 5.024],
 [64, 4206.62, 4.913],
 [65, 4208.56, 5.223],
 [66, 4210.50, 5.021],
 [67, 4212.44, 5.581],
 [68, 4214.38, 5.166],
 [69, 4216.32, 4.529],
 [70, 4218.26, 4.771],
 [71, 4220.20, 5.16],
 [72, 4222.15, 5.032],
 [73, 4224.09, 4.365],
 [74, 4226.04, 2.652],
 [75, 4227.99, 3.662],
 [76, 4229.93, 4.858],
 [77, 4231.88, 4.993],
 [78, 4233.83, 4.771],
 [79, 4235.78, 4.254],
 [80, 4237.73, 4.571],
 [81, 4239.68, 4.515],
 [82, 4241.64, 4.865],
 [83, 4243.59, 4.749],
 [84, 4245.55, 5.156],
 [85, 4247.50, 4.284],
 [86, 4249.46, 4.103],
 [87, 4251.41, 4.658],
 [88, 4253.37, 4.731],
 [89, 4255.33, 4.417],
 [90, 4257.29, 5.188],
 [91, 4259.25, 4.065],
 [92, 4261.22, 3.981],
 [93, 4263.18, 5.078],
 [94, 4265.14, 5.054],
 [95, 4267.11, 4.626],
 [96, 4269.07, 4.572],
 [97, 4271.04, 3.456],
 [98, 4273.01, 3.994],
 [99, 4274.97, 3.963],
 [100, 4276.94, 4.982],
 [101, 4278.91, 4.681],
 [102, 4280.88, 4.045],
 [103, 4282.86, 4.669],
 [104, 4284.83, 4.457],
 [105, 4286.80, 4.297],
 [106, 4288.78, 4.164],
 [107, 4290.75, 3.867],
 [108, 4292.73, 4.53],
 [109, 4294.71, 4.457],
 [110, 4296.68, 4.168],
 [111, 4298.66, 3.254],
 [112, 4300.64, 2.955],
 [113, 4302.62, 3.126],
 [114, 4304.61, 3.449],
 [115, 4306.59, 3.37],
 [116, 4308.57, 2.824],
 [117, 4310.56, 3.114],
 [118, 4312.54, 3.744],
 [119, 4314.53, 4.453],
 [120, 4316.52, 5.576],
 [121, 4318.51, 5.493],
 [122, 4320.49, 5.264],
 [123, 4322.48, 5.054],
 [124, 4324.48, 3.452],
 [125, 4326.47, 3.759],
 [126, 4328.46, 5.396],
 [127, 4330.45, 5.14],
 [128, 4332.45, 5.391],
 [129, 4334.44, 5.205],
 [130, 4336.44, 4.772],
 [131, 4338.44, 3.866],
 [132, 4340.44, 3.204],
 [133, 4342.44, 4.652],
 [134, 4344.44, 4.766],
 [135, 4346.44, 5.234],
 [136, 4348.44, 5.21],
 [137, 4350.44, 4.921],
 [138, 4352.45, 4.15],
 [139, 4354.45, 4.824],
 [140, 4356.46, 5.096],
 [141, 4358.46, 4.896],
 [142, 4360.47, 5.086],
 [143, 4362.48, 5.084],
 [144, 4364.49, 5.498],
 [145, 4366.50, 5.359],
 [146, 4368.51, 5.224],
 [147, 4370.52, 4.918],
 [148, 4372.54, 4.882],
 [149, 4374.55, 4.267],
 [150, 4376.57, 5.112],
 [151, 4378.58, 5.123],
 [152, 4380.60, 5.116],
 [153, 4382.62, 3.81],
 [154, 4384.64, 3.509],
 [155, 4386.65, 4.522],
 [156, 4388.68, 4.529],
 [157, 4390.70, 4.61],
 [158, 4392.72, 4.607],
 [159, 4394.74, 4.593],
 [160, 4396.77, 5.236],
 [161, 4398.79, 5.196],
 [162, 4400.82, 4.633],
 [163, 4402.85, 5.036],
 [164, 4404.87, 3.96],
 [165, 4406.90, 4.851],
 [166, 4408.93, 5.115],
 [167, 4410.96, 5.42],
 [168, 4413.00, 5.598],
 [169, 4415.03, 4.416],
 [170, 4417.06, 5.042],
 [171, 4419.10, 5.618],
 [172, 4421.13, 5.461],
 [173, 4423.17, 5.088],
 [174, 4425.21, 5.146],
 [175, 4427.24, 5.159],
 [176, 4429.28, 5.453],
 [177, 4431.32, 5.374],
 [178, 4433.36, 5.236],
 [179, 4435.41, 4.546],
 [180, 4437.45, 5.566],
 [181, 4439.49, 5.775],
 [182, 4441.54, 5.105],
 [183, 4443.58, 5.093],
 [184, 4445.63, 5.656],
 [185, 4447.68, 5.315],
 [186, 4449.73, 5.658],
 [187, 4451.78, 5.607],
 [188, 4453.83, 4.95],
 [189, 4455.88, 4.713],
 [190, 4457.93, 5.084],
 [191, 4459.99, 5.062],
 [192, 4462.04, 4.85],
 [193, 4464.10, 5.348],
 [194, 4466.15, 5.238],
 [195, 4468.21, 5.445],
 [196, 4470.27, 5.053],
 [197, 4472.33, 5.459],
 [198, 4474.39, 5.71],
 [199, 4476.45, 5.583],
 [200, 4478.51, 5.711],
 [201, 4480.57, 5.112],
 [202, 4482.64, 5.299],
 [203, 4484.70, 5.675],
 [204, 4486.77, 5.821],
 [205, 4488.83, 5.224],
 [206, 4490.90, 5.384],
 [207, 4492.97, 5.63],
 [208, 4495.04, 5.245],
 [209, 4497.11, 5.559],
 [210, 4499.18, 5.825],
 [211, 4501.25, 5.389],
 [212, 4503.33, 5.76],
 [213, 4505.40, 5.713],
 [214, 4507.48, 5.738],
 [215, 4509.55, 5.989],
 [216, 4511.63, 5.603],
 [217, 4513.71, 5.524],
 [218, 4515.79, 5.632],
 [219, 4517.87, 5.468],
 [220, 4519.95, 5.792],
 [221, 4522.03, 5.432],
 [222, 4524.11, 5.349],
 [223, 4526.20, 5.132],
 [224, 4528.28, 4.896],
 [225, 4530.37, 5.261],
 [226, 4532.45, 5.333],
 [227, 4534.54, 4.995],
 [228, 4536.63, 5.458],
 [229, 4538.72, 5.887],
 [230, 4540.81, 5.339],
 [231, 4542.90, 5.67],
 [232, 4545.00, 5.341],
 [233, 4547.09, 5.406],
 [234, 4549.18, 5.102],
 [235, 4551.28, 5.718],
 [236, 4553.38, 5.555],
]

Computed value 0.25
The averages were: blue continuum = 4.99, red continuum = 5.44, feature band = 4.1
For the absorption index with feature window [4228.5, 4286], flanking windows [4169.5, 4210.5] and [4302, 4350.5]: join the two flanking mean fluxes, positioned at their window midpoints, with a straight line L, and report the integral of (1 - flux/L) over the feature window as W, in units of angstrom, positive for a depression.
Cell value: 1.0 angstrom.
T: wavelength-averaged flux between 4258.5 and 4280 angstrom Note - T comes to 4.41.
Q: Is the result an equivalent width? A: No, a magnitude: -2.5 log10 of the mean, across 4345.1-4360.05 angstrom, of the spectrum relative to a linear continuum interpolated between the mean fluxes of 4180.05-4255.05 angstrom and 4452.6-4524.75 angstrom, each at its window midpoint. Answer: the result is 0.03 mag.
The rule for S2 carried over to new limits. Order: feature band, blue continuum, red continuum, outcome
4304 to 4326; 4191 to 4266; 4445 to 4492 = 0.18 mag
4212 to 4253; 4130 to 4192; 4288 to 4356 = 0.01 mag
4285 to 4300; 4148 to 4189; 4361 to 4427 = 0.20 mag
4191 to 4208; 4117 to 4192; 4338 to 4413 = 0.03 mag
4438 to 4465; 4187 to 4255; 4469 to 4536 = 0.02 mag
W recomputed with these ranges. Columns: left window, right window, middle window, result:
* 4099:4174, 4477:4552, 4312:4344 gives 3.3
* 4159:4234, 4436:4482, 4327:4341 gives 1.0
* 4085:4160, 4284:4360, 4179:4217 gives -1.1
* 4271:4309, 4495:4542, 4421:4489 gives -3.2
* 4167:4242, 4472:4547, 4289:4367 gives 9.3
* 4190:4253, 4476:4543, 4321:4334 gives 0.6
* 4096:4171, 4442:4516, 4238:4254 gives 1.4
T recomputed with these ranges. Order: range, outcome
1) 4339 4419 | 4.81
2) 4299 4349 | 4.32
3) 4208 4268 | 4.64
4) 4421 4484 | 5.29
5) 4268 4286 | 4.32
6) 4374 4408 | 4.64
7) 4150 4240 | 4.8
